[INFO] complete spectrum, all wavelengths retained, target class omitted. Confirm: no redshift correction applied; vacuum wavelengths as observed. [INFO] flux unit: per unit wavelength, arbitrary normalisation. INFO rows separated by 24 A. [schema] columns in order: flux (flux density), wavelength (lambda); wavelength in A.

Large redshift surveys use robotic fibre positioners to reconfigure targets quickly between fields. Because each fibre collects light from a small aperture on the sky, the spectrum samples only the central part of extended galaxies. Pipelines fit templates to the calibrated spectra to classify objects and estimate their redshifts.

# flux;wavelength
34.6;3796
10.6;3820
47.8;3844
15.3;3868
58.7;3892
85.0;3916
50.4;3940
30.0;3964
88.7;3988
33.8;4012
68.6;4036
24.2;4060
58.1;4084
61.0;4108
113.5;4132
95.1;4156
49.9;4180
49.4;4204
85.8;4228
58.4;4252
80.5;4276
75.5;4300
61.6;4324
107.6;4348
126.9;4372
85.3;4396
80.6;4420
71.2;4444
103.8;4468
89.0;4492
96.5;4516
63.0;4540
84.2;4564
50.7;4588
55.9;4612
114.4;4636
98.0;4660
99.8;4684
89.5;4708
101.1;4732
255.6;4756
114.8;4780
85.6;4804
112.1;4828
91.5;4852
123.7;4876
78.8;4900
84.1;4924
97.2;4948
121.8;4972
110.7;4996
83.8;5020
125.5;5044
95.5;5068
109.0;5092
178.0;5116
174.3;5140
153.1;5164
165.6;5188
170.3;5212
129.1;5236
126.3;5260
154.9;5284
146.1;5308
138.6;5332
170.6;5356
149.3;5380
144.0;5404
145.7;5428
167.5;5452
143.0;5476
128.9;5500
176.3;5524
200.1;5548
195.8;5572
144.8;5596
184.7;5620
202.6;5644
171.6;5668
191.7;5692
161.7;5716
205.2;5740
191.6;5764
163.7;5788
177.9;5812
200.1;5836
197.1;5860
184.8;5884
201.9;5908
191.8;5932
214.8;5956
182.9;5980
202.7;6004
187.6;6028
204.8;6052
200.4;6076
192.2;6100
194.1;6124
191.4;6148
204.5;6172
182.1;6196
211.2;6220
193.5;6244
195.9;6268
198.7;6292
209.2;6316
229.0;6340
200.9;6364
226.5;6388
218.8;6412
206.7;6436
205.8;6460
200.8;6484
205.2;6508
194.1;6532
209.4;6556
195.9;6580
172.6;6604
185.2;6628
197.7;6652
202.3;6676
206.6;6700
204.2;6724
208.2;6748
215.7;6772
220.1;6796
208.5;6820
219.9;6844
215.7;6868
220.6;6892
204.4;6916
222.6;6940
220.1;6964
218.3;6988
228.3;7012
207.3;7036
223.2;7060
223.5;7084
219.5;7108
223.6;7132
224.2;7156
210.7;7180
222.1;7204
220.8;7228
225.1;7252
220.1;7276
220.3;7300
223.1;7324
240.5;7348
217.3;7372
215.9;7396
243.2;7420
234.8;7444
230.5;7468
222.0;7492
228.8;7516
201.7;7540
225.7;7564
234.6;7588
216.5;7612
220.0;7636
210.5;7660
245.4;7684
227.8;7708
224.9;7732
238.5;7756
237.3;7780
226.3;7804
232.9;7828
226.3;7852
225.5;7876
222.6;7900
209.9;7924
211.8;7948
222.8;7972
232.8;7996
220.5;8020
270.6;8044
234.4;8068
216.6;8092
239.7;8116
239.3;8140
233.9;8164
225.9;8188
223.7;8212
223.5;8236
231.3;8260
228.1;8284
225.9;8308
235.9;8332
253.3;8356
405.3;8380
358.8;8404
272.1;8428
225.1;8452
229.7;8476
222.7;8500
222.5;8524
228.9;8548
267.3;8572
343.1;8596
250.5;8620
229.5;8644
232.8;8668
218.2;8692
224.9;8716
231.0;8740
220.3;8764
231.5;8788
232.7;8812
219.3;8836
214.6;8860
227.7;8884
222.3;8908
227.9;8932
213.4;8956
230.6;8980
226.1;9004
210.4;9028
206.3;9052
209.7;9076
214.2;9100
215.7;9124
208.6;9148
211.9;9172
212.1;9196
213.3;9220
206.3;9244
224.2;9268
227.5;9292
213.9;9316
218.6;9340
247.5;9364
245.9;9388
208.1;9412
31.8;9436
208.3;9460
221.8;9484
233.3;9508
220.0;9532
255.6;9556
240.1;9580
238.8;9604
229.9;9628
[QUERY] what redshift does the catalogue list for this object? 0.28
